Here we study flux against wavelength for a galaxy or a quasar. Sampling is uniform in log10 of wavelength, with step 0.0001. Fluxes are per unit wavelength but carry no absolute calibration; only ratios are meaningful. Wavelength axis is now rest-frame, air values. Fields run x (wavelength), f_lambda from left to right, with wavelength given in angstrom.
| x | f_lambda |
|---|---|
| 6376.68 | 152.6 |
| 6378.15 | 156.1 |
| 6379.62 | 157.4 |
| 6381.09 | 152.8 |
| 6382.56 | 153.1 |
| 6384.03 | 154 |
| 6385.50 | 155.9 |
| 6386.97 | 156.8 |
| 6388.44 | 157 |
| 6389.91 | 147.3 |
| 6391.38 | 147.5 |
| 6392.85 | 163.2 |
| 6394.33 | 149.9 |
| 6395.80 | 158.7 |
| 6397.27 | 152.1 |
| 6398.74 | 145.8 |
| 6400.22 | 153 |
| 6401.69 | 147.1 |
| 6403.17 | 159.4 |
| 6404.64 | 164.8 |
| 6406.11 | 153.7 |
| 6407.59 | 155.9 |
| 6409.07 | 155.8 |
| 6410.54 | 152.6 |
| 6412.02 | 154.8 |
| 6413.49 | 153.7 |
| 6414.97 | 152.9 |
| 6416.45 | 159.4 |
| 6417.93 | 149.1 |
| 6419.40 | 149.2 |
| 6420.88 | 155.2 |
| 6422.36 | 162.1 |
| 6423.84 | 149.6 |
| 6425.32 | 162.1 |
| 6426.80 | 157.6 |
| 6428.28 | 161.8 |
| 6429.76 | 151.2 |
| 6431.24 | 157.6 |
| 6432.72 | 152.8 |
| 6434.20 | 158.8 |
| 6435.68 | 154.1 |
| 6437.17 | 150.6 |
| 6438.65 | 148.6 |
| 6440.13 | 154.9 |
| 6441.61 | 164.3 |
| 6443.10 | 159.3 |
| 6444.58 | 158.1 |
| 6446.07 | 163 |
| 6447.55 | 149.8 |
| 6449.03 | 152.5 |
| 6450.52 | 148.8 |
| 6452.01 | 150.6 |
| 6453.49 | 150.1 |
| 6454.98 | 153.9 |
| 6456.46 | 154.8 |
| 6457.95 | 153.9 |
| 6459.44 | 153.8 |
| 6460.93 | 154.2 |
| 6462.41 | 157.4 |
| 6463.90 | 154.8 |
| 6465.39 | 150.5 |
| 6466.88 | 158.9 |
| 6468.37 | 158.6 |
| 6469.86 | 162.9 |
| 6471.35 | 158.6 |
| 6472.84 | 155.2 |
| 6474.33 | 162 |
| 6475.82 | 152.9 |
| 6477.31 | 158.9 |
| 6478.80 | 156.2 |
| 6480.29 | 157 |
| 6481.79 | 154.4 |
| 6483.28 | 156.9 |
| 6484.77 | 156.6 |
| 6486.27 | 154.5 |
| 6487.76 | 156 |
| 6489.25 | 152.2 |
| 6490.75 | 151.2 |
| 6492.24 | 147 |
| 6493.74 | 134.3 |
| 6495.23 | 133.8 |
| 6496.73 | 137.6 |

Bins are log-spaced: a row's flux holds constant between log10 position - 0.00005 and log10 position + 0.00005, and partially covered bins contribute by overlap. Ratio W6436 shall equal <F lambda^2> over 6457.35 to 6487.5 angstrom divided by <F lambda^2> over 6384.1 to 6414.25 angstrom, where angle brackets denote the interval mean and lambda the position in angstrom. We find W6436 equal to 1.04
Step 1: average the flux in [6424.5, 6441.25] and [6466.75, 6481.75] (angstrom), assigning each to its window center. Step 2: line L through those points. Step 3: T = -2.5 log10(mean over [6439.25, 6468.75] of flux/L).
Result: 0.012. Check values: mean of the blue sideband 156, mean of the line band 155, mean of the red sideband 158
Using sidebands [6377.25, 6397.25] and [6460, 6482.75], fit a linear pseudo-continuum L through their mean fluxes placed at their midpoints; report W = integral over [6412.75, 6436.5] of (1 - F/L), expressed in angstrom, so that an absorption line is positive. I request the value 0.0 angstrom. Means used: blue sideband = 154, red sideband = 157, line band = 155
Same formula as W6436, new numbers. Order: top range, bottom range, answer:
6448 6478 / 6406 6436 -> 1.01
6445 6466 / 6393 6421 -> 1.01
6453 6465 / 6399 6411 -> 1.01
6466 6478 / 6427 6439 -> 1.04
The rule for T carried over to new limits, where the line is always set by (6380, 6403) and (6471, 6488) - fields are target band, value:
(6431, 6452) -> 0.00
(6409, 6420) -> 0.00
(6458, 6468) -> 0.01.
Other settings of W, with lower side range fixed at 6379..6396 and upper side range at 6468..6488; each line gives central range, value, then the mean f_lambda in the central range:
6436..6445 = 0.0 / 156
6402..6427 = -0.1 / 156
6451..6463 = 0.2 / 153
